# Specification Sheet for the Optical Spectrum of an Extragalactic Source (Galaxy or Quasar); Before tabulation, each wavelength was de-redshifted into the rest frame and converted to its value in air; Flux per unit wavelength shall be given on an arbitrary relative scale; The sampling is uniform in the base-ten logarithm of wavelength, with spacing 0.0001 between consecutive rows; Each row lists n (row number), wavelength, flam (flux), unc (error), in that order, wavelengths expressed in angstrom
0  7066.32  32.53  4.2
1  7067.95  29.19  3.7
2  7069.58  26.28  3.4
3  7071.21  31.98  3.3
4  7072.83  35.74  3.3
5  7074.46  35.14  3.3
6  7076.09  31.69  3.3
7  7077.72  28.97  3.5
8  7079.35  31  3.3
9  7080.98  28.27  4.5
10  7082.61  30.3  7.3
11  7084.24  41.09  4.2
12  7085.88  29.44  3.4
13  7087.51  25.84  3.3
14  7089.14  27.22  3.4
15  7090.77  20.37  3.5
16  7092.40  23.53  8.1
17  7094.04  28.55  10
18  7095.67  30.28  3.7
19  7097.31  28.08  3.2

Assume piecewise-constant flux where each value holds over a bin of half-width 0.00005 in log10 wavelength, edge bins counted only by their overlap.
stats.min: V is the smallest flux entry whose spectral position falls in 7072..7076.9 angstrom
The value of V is 31.69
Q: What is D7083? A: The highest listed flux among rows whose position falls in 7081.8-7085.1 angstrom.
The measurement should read 41.09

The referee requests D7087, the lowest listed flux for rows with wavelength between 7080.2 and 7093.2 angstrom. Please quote 20.37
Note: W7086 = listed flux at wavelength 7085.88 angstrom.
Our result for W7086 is 29.44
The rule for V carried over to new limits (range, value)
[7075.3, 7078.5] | 28.97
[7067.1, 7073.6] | 26.28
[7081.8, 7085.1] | 30.3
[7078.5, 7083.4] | 28.27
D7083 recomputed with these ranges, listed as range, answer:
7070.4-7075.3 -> 35.74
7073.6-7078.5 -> 35.14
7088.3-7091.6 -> 27.22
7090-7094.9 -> 28.55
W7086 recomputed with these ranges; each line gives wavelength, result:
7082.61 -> 30.3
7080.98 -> 28.27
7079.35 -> 31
